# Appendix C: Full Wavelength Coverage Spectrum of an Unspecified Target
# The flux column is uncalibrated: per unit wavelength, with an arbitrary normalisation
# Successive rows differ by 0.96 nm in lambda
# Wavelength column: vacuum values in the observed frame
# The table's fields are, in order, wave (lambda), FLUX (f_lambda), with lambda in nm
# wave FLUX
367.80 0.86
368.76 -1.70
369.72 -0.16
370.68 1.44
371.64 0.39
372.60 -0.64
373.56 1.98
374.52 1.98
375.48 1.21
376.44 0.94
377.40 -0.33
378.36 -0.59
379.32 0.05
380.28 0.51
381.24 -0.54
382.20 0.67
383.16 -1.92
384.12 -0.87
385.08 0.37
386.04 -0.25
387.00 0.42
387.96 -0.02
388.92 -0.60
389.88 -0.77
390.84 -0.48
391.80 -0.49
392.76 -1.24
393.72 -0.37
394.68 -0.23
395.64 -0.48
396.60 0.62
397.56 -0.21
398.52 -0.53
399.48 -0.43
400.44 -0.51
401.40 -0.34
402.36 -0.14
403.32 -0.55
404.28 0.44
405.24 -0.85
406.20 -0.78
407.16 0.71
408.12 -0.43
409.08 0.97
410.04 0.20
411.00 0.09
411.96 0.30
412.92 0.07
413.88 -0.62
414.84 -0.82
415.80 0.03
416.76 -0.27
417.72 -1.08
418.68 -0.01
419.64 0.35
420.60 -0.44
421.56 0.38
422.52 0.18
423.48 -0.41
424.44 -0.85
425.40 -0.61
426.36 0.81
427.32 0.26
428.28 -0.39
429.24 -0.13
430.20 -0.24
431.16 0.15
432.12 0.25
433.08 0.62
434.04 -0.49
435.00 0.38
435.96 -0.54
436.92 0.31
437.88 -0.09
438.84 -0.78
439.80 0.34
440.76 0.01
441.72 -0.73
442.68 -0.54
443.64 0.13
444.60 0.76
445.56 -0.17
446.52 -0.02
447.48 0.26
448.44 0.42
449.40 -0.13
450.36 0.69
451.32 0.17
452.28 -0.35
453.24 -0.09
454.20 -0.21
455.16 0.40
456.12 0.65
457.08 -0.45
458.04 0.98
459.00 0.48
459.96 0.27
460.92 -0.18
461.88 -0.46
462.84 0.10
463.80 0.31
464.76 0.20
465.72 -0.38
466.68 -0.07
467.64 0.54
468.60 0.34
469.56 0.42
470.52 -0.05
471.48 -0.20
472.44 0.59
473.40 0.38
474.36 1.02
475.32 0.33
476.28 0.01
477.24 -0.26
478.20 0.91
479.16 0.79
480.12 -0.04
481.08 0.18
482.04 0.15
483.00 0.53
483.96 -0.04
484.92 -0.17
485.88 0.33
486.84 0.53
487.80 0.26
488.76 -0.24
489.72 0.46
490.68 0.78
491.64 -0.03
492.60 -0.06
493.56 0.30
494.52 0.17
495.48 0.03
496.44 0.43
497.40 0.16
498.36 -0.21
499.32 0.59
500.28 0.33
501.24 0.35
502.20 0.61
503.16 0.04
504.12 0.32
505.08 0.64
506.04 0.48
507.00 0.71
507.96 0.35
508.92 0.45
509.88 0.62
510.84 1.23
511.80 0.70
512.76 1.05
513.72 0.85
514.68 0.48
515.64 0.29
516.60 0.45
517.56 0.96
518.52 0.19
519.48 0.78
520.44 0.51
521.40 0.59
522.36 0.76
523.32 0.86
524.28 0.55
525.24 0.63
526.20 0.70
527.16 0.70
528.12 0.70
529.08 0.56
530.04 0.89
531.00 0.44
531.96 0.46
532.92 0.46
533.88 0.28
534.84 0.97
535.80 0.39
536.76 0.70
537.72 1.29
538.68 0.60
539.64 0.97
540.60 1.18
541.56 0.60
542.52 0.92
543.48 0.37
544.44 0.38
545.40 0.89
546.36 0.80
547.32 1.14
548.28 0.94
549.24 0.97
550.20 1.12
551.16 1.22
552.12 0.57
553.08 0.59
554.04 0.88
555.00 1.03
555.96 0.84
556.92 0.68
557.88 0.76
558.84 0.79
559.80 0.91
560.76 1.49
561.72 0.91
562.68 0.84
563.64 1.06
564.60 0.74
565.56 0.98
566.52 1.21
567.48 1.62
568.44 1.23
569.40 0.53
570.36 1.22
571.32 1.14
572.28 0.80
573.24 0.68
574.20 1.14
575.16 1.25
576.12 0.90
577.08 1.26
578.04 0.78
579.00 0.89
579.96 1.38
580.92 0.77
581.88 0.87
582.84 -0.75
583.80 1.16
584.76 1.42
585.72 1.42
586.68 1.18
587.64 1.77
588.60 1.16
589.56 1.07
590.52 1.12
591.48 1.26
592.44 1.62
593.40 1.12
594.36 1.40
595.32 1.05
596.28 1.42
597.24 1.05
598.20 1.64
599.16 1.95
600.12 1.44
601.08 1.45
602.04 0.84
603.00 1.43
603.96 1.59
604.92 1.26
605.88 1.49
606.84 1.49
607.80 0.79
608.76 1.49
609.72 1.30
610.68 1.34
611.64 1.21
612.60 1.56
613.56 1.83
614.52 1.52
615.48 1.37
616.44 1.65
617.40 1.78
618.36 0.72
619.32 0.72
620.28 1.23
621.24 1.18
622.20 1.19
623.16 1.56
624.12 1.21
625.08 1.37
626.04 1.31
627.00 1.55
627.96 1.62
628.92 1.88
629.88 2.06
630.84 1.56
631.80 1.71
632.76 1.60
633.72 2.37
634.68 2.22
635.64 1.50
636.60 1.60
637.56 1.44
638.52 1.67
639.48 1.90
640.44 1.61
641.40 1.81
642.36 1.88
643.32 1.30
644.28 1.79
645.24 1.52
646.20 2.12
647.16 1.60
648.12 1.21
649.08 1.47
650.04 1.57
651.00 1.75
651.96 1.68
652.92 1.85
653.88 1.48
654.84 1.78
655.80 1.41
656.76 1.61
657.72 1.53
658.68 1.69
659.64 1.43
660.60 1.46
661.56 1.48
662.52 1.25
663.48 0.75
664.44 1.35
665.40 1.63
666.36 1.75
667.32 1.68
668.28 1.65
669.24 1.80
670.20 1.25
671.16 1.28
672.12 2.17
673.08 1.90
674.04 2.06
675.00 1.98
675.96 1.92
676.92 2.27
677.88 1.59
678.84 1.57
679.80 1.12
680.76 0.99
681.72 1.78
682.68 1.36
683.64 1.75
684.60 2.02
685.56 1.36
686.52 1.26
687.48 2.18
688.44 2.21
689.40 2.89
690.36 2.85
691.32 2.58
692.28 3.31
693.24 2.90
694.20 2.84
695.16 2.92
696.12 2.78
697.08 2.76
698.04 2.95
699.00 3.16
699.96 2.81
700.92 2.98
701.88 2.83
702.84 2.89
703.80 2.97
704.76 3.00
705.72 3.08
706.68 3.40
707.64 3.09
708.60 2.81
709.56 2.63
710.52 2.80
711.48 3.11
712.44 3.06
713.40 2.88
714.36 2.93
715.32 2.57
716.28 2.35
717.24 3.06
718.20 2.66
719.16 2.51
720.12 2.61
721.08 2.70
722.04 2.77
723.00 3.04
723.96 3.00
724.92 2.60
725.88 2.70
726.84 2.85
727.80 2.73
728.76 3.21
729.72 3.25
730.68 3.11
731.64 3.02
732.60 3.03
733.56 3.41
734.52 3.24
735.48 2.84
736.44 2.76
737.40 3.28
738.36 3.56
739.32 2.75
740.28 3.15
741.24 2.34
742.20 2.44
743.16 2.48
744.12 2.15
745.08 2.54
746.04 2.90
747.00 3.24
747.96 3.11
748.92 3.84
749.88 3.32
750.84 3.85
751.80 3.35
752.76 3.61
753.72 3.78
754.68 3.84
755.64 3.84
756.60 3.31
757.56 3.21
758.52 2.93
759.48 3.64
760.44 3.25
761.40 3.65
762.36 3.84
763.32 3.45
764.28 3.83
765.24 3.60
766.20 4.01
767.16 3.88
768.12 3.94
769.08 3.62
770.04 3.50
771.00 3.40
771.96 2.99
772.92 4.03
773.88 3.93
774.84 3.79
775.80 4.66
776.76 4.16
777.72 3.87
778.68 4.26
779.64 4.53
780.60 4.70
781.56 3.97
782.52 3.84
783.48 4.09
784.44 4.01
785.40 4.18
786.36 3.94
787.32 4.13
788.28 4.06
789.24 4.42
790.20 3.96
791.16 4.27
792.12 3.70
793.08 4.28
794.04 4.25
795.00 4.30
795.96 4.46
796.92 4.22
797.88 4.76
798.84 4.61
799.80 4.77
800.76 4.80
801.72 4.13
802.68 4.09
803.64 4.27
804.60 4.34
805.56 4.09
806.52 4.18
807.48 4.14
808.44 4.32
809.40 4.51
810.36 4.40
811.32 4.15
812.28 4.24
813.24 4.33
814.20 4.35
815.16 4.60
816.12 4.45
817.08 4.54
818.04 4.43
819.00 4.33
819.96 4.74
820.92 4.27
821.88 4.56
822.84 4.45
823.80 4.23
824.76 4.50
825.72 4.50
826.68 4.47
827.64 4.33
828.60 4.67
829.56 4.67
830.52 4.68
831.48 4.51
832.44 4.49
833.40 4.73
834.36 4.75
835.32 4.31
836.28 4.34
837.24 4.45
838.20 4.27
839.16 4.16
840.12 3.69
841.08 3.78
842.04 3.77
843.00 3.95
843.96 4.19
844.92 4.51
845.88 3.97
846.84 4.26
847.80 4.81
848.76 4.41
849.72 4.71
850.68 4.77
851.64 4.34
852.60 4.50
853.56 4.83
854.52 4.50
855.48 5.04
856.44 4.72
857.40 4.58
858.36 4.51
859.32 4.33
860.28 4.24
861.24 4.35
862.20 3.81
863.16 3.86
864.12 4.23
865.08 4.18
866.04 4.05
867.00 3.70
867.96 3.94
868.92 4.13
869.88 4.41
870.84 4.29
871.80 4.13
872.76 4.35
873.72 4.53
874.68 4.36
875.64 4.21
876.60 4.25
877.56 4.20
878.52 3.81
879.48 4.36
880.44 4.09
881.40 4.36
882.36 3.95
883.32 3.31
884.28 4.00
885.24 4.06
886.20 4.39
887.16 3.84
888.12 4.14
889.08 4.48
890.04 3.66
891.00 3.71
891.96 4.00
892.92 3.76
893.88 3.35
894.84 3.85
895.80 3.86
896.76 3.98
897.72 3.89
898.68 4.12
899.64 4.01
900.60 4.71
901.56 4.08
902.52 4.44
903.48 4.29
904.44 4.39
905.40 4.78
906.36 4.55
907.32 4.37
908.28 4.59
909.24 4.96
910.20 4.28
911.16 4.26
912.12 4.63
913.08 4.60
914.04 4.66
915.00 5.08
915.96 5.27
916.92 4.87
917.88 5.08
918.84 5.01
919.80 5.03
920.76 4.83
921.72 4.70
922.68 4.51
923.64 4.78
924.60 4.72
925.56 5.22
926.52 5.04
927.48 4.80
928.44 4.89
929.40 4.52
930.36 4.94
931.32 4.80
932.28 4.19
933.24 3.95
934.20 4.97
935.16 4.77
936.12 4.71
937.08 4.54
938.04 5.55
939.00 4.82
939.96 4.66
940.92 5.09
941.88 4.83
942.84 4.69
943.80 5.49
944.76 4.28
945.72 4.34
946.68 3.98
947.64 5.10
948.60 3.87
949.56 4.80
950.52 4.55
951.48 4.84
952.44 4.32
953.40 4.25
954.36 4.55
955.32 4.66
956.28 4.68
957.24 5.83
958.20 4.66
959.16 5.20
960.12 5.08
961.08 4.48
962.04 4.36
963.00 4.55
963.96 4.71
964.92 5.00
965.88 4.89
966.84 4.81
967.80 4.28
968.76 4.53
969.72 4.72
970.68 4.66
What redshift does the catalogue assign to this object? 0.728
